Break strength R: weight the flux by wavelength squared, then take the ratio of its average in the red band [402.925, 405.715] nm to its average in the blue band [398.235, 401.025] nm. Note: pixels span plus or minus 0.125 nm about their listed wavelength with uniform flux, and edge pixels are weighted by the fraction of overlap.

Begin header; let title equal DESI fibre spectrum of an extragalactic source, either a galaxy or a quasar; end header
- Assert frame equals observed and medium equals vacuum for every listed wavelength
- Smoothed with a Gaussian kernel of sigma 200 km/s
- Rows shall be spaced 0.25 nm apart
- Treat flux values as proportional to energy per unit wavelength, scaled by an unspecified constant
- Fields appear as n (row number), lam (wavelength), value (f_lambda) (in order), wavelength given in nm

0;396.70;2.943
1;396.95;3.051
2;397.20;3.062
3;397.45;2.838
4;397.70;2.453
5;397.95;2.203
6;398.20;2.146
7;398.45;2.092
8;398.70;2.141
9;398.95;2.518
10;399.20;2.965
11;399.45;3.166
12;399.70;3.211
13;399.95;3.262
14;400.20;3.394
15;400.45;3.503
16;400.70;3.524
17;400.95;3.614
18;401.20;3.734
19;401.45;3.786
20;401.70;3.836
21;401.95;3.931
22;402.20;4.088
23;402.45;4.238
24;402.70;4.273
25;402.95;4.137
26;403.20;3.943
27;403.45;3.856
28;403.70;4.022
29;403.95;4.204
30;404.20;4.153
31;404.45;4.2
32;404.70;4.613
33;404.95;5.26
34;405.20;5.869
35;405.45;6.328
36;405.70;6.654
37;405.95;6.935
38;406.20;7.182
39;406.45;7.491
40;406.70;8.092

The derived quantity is 1.6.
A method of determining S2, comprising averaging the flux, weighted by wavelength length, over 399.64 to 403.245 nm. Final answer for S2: 3.77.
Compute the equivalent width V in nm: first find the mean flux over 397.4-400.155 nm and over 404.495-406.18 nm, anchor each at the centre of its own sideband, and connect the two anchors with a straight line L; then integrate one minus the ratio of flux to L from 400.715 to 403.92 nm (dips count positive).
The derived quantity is 0.33 nm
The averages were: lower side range 2.65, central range 3.95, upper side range 5.94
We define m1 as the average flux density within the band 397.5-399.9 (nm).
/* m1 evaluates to 2.58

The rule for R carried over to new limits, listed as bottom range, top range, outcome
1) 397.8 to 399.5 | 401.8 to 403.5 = 1.71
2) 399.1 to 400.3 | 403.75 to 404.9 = 1.39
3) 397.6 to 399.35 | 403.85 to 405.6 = 2.17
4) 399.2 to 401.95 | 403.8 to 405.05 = 1.30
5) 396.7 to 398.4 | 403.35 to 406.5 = 2.14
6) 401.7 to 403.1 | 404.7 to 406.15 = 1.51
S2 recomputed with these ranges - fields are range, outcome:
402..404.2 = 4.09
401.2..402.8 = 4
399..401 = 3.29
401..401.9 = 3.78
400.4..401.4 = 3.61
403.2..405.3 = 4.47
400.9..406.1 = 4.58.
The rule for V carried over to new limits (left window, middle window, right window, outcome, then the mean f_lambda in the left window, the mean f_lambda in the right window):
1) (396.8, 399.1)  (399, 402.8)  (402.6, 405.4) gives -0.16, 2.51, 4.46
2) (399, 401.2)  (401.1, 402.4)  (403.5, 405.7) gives 0.00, 3.33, 4.9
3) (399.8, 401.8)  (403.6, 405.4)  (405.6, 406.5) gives 0.40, 3.57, 7.04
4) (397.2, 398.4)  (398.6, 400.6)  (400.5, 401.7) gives 0.06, 2.46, 3.67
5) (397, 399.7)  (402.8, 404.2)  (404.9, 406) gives 0.32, 2.6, 6.22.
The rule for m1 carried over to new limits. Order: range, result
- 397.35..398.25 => 2.42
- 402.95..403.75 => 3.96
